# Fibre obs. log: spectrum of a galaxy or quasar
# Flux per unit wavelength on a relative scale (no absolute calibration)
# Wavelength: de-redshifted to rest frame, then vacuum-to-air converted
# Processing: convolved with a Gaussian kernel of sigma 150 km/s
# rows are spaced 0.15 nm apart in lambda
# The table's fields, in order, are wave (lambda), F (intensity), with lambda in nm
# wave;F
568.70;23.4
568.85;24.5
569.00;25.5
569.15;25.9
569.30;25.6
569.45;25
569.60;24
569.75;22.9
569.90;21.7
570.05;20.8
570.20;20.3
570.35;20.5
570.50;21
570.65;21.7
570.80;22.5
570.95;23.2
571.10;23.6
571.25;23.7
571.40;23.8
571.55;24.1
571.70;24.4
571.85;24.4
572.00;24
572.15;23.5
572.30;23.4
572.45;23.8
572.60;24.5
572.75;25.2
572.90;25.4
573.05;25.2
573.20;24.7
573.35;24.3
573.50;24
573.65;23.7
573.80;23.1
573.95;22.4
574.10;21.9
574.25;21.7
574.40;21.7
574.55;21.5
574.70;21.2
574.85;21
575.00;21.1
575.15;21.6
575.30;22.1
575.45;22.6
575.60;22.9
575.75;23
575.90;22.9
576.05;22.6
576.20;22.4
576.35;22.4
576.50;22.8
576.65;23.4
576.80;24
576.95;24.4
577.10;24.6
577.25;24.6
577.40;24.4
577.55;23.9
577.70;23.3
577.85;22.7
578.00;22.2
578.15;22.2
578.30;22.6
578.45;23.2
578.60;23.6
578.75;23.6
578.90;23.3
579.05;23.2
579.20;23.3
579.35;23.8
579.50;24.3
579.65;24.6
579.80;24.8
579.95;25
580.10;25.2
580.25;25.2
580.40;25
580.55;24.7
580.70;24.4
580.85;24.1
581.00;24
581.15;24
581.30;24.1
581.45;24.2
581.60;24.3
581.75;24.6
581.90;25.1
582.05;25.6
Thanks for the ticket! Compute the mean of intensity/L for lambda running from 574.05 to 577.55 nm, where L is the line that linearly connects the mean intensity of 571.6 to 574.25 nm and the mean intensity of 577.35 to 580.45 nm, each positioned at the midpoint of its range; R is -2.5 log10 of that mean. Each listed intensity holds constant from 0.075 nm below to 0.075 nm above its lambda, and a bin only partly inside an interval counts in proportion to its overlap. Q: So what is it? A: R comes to 0.05 mag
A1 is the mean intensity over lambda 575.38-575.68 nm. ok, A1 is 22.8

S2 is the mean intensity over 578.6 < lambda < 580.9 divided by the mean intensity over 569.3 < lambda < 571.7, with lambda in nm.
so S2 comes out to 1.07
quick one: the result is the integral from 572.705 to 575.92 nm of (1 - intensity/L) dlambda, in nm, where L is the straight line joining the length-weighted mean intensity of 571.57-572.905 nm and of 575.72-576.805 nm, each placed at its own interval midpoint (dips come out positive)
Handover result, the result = 0.09 nm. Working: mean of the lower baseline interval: 24.2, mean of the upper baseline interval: 22.9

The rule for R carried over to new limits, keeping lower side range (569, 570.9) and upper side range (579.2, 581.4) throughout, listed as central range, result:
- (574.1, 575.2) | 0.10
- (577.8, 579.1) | 0.06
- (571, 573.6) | -0.05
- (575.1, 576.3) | 0.06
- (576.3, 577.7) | 0.00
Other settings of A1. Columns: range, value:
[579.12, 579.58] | 23.8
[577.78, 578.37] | 22.4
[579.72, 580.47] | 25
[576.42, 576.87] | 23.4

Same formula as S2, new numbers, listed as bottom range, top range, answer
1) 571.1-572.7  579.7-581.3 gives 1.03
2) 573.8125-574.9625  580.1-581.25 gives 1.13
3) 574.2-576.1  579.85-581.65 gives 1.12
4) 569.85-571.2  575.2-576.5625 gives 1.04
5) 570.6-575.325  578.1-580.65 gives 1.03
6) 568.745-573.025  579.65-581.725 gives 1.04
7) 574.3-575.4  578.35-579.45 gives 1.09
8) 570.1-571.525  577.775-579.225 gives 1.03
